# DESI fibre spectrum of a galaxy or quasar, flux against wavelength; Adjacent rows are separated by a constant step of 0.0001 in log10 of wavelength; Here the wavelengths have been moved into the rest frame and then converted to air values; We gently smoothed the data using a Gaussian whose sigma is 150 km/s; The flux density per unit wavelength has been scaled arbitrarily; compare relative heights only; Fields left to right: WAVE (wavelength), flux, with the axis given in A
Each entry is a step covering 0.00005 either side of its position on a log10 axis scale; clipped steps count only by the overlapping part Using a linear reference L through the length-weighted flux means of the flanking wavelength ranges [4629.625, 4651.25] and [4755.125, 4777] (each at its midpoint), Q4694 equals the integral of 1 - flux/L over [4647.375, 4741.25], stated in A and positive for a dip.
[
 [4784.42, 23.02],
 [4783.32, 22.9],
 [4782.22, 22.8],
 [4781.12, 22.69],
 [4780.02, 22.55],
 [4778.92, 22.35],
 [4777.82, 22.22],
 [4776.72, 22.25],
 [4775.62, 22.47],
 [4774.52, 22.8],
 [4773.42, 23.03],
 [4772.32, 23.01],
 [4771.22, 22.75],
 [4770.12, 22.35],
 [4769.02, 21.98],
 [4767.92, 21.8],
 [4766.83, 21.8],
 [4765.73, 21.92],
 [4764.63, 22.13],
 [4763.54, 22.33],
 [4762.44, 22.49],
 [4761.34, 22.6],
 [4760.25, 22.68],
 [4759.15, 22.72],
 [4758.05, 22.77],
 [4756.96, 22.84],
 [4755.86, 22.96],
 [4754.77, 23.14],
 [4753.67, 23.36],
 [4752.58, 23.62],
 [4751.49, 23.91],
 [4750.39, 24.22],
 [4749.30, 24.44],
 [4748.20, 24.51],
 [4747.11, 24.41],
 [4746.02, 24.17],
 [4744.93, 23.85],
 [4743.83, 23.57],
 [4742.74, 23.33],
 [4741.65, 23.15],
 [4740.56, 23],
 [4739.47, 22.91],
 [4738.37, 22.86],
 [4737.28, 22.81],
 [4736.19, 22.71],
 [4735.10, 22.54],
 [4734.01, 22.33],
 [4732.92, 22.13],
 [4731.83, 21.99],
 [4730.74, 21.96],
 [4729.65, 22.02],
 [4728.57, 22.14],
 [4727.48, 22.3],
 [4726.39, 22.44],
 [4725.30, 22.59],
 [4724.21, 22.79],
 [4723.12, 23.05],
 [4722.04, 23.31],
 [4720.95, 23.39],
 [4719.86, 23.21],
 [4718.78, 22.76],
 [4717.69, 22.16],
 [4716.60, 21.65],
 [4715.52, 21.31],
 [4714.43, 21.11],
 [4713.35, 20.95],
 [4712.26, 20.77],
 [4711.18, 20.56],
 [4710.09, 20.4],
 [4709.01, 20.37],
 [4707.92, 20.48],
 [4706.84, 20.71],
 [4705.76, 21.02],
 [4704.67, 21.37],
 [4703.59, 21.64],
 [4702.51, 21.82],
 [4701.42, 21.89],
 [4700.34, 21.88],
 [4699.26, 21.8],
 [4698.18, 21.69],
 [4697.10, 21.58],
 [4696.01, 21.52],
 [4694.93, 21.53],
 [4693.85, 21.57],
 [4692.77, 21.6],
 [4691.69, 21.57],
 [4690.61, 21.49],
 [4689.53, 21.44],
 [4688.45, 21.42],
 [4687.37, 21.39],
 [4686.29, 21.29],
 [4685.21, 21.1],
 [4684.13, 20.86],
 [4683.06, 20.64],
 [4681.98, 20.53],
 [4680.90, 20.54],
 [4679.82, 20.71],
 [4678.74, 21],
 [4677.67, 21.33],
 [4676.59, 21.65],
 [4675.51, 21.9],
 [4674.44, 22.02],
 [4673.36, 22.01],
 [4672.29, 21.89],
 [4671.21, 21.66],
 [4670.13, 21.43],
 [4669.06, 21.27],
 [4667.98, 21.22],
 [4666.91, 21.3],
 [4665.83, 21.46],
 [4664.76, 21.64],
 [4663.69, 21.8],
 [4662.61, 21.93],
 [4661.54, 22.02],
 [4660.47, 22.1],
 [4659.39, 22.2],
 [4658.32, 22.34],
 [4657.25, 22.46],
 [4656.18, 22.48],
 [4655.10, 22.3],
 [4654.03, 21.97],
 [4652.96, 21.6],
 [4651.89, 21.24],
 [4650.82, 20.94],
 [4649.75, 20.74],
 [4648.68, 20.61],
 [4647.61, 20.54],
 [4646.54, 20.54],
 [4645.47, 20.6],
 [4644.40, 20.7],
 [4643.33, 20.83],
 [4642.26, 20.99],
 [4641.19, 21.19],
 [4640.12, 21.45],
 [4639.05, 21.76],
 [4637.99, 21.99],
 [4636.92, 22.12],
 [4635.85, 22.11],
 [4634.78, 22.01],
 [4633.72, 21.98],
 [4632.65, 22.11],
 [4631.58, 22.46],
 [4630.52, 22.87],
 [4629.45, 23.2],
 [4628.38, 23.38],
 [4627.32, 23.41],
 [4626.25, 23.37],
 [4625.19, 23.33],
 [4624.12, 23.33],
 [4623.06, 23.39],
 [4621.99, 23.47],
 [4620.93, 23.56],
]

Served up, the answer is 0.8 A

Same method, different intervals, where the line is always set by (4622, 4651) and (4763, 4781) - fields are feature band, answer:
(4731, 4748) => -0.6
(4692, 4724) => 0.8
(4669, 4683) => 0.5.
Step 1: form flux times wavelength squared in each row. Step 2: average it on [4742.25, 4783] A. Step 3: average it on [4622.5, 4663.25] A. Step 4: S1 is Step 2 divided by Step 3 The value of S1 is 1.10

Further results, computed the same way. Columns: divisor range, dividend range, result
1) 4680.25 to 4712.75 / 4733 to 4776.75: 1.11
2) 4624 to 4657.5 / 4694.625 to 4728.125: 1.02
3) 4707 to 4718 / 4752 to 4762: 1.12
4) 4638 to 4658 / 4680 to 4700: 1.02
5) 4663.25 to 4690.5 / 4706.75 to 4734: 1.05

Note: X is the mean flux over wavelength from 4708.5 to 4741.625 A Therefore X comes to 22.2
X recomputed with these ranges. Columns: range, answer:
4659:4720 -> 21.4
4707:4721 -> 21.4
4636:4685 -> 21.4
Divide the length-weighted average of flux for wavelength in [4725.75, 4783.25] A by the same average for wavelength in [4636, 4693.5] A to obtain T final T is 1.1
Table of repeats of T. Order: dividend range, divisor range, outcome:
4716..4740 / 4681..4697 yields 1.06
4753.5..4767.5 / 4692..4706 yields 1.04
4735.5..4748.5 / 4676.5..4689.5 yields 1.11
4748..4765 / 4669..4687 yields 1.09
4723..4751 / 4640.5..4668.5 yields 1.07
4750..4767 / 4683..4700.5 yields 1.07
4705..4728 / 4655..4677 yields 1.00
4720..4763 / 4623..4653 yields 1.05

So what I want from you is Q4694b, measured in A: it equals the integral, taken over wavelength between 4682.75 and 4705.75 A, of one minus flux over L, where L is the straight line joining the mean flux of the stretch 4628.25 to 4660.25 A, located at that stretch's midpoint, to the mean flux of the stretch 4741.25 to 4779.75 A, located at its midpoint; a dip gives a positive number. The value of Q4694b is 0.79 A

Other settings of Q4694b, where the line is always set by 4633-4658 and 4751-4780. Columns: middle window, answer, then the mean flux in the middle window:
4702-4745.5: 0.2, 22.1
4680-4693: 0.4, 21.1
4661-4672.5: 0.0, 21.6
